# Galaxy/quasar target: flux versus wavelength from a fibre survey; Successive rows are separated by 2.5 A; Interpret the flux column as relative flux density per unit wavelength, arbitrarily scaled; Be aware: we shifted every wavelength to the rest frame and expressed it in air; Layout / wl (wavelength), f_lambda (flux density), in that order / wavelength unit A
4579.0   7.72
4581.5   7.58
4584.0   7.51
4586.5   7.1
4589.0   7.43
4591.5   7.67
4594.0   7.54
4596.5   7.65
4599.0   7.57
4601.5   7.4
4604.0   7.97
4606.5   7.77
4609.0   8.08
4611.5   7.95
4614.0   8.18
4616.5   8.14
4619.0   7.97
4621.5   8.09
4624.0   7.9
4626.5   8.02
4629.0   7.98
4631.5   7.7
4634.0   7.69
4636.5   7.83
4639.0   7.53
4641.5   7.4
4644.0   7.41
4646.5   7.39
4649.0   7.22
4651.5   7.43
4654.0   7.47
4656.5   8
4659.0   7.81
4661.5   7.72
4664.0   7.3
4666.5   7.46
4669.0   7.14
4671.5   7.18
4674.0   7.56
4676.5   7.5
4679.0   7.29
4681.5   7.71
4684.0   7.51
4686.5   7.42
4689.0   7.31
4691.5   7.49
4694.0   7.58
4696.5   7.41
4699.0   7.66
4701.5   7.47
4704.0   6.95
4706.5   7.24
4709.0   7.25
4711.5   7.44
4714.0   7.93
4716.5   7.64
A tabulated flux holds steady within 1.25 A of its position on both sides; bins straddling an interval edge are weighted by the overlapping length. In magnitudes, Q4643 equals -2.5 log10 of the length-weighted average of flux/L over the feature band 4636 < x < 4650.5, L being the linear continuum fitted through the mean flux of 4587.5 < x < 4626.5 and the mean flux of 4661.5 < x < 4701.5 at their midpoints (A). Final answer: 0.028 mag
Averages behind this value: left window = 7.82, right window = 7.44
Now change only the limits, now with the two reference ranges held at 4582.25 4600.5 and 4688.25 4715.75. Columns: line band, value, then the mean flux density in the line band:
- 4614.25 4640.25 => -0.06 mag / 7.9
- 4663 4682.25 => 0.01 mag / 7.39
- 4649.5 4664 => -0.02 mag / 7.63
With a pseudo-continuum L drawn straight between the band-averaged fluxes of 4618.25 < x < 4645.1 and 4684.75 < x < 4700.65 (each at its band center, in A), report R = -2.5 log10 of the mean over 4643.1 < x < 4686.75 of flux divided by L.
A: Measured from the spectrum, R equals 0.020 mag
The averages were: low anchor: 7.77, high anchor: 7.48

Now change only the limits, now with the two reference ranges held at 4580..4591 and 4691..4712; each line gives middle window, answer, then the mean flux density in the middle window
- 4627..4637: -0.058 mag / 7.81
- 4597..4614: -0.056 mag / 7.81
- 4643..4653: 0.006 mag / 7.36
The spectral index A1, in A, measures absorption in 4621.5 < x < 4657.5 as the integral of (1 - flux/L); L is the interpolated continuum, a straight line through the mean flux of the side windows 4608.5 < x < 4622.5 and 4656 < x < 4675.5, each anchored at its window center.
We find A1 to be 0.7 A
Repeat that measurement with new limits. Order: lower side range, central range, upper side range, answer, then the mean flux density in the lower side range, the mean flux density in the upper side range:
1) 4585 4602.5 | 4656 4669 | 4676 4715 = -0.2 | 7.48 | 7.44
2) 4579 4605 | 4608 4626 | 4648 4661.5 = -1.1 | 7.55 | 7.61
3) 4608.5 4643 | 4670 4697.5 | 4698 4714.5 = 0.3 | 7.88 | 7.39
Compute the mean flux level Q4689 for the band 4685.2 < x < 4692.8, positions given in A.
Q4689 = 7.41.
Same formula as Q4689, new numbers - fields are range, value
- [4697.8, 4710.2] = 7.31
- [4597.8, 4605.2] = 7.64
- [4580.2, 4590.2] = 7.41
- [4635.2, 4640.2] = 7.68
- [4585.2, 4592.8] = 7.4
